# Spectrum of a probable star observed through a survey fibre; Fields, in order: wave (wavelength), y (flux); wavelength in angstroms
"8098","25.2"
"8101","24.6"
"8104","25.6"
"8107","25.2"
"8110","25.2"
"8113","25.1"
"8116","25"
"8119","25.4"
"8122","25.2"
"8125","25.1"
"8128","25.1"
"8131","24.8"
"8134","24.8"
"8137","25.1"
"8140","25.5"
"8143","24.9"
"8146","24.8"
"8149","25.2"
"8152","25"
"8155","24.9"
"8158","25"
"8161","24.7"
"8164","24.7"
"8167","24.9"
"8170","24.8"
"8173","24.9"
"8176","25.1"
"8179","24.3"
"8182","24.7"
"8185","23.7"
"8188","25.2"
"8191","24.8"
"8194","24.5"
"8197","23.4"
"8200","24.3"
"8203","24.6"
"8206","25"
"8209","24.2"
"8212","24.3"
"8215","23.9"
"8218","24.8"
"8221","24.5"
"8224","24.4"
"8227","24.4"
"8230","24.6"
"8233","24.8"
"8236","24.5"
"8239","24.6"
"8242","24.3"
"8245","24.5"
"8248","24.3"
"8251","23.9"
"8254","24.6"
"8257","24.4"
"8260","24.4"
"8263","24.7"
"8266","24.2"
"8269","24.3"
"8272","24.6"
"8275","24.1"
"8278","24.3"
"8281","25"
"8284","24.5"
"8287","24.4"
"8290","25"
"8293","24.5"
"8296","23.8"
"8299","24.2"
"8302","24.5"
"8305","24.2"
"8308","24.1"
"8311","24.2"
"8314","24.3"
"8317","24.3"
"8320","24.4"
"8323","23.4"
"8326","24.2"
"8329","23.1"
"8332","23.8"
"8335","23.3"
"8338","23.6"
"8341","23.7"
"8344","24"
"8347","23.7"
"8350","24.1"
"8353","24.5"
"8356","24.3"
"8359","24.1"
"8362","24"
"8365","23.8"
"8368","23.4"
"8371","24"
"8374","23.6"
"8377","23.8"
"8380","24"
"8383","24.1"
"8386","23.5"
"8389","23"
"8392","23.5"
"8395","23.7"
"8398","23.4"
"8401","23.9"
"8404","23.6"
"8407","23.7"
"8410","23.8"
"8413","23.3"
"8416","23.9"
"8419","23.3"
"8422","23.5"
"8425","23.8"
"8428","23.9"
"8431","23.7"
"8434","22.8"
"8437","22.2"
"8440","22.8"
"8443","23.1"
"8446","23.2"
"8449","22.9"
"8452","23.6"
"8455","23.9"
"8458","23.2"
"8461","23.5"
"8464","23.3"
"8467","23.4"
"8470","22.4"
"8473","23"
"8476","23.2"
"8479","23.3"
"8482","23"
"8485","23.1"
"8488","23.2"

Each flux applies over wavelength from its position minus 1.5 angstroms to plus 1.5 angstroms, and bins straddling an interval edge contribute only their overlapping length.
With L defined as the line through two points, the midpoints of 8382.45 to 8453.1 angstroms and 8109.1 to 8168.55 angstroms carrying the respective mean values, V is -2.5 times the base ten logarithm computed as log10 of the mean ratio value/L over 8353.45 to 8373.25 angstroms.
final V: -0.01 mag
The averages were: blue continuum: 25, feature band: 24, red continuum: 23.4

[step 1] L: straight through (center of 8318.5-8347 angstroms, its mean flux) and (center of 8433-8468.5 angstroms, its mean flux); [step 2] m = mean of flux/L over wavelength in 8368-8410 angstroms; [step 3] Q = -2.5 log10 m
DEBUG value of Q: -0.01 mag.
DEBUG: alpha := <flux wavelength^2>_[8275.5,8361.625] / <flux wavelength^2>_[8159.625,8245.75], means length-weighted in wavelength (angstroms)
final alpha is 1.0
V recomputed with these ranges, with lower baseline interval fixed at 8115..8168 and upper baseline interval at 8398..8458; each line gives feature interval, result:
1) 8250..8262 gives 0.00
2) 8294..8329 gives 0.00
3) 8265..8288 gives -0.01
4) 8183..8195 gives 0.01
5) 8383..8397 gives 0.01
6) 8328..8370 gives 0.00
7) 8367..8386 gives 0.00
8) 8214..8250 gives 0.00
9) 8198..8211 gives 0.01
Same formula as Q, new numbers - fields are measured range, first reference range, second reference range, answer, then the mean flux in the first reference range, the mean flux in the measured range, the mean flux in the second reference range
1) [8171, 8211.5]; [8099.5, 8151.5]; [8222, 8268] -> 0.010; 25.1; 24.5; 24.4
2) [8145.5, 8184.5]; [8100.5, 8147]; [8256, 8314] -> 0.004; 25.1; 24.8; 24.4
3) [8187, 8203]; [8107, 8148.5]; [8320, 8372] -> 0.012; 25.1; 24.4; 23.8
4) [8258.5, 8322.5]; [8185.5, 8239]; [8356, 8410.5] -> -0.010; 24.5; 24.4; 23.7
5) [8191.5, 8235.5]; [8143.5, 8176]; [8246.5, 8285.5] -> 0.010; 24.9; 24.4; 24.4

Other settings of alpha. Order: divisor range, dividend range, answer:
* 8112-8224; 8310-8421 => 1.01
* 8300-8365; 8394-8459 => 1.00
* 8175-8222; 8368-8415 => 1.01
